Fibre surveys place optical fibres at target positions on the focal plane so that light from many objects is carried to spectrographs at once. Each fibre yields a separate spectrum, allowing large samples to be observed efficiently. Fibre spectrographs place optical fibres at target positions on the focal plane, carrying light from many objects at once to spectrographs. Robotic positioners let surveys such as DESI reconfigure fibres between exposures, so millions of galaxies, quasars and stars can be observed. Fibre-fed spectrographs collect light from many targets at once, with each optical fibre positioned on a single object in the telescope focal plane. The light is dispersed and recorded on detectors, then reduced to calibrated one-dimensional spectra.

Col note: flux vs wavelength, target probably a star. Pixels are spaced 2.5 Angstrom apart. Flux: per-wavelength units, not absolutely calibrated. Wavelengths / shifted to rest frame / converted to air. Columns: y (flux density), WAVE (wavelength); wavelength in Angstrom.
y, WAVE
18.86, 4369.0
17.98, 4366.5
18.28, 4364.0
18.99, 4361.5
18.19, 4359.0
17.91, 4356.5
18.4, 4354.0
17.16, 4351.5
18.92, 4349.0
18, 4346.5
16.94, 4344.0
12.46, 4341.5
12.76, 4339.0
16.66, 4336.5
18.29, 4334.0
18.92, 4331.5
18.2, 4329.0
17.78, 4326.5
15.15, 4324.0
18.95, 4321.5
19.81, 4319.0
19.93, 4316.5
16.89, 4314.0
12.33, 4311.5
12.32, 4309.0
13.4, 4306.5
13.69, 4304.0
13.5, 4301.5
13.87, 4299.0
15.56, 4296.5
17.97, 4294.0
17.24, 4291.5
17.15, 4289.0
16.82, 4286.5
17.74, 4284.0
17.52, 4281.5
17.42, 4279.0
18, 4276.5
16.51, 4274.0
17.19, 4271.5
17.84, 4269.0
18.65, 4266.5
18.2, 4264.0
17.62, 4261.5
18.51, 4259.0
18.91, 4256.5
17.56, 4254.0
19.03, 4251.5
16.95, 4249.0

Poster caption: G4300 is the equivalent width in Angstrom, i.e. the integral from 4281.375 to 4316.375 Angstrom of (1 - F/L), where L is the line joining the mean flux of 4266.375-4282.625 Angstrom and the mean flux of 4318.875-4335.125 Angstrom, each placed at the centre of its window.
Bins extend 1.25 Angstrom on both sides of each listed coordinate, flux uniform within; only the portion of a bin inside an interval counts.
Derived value 4.43 Angstrom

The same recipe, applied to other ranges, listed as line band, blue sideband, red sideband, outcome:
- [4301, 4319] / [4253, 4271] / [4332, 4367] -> 2.70 Angstrom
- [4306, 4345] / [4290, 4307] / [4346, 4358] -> 0.61 Angstrom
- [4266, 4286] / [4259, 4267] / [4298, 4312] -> -1.12 Angstrom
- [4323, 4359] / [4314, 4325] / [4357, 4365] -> 2.69 Angstrom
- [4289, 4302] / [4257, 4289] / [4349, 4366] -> 1.40 Angstrom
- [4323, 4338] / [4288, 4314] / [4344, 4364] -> -0.72 Angstrom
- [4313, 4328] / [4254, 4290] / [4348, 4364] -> -0.07 Angstrom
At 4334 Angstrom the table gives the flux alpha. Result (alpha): 18.29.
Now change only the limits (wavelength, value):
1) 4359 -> 18.19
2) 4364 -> 18.28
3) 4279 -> 17.42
